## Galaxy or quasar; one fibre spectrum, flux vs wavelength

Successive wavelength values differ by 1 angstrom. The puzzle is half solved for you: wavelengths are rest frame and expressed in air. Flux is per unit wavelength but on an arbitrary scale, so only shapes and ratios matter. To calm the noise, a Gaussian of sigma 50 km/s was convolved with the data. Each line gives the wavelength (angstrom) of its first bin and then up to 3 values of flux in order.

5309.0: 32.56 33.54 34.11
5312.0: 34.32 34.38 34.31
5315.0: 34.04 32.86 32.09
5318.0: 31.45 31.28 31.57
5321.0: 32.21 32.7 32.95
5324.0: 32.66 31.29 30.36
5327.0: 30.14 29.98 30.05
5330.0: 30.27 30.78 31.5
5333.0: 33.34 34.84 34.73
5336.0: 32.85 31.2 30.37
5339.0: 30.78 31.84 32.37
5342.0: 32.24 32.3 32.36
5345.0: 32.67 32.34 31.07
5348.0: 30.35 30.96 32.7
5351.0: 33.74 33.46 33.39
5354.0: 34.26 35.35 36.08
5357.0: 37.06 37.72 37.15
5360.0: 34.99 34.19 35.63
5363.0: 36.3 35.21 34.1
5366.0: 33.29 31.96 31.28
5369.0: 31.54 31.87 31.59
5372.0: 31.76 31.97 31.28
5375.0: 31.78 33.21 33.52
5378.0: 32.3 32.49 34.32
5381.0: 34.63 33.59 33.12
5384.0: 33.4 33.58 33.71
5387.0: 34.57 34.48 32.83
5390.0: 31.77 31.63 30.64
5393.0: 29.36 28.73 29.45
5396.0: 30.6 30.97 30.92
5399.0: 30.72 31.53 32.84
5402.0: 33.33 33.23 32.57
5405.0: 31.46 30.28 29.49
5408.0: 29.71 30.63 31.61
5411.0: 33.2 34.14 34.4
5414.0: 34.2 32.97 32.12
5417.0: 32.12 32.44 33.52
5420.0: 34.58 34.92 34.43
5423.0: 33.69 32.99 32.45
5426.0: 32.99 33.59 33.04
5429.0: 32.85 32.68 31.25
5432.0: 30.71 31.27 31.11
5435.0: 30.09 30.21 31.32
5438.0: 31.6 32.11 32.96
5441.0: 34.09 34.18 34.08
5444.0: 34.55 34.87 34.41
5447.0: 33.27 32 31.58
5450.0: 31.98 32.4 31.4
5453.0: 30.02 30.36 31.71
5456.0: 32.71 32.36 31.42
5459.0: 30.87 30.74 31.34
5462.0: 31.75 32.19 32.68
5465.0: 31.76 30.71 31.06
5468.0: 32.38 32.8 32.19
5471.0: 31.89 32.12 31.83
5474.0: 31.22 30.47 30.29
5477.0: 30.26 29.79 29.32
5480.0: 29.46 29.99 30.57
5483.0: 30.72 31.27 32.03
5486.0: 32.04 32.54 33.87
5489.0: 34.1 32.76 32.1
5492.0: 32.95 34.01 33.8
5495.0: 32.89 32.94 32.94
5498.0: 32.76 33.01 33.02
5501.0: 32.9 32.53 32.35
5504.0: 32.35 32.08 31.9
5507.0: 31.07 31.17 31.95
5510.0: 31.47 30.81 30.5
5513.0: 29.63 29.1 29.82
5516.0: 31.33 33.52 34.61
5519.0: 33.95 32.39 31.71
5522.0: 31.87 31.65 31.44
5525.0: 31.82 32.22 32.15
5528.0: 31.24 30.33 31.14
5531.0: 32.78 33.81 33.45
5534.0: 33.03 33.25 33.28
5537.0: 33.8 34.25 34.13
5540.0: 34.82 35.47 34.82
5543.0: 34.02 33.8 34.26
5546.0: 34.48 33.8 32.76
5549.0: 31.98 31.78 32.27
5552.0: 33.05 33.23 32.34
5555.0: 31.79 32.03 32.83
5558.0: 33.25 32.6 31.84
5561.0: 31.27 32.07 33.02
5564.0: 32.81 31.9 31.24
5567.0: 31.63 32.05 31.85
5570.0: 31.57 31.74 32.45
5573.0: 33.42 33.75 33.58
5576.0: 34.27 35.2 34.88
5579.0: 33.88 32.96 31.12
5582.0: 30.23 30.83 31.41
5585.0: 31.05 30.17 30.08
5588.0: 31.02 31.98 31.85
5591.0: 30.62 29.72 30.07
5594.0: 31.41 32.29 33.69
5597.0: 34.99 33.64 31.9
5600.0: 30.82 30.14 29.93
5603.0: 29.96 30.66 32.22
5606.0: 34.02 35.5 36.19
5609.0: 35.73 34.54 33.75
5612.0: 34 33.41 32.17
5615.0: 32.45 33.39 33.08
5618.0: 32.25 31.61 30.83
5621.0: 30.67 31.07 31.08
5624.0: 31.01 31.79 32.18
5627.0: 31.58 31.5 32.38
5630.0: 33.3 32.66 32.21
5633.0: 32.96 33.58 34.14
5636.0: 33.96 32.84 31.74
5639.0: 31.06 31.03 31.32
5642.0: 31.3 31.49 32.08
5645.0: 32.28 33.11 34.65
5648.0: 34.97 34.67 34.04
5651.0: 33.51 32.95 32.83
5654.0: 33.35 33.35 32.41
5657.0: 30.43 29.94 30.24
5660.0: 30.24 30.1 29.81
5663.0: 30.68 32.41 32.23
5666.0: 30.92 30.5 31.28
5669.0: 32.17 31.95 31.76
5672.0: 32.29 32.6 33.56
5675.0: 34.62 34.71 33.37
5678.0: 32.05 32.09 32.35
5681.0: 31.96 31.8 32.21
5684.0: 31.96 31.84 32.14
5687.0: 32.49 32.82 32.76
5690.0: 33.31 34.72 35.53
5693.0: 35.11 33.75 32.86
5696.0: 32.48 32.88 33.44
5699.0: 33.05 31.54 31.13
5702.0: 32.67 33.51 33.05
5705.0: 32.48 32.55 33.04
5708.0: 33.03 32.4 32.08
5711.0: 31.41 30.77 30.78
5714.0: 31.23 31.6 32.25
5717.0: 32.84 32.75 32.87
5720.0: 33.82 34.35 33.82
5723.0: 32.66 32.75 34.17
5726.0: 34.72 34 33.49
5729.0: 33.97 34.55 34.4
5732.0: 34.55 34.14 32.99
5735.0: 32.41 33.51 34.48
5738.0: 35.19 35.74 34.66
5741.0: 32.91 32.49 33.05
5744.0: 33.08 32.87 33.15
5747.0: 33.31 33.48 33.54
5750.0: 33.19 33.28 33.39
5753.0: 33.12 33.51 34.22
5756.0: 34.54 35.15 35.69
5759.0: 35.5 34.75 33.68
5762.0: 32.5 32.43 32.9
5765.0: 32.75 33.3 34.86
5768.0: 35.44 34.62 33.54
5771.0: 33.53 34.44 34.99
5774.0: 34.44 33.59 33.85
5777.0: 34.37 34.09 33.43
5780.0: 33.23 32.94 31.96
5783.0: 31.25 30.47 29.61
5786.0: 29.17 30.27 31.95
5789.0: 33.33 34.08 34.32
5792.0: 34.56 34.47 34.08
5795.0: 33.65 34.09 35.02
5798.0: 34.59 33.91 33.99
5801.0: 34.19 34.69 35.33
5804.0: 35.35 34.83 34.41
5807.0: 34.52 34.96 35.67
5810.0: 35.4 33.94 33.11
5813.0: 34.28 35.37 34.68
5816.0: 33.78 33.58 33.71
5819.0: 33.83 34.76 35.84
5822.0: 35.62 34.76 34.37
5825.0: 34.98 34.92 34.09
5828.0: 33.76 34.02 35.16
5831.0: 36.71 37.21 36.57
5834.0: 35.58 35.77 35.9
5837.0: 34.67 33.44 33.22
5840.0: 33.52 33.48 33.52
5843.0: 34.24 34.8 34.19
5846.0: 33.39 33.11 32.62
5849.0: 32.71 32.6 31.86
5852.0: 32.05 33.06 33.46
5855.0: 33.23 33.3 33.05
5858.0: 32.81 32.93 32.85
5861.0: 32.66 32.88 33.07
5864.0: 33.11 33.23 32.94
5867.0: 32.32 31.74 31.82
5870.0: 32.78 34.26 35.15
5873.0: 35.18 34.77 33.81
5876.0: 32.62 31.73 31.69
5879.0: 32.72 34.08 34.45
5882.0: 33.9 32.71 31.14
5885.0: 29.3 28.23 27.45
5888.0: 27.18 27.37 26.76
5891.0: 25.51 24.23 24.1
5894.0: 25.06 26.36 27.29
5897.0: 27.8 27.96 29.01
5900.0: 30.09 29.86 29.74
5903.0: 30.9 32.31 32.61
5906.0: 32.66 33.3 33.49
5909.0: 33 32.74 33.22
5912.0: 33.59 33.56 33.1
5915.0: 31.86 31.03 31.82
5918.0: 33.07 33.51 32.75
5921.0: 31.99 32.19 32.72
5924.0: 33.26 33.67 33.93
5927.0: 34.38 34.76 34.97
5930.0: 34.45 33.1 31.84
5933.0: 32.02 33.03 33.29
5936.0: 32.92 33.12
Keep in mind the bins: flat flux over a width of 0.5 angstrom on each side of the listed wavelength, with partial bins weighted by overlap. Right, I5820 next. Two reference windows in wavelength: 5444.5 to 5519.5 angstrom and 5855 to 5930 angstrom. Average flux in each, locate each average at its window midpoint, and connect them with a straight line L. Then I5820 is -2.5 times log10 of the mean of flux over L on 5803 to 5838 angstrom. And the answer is -0.103 mag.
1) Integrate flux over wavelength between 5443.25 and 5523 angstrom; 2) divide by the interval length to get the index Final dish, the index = 31.9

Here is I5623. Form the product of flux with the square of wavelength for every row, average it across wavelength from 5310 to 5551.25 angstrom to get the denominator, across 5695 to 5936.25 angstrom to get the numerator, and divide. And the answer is 1.2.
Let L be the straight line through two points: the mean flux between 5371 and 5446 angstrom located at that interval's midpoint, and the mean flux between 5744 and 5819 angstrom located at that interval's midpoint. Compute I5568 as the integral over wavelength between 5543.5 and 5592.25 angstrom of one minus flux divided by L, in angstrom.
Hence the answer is 1.0 angstrom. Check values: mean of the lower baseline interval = 32.4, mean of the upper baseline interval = 33.8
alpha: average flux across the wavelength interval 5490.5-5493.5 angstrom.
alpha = 33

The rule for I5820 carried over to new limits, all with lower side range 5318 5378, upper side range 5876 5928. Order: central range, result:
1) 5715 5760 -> -0.07 mag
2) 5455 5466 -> 0.02 mag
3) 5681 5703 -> -0.04 mag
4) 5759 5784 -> -0.07 mag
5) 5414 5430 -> -0.03 mag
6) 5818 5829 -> -0.11 mag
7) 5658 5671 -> 0.02 mag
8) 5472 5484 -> 0.06 mag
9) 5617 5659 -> -0.02 mag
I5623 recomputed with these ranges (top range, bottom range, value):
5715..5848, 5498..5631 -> 1.13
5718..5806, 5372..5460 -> 1.18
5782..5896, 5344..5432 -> 1.18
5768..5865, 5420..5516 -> 1.20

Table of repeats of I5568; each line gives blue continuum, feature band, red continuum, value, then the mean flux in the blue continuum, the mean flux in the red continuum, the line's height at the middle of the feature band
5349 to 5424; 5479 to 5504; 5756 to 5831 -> 0.65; 32.9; 34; 33.2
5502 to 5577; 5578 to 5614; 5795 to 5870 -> 0.65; 32.5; 34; 32.8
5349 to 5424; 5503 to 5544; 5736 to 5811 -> 1.05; 32.9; 33.7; 33.2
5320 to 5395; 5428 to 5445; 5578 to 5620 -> 0.14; 32.7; 32.2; 32.6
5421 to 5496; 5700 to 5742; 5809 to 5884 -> 0.15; 32.1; 33.8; 33.3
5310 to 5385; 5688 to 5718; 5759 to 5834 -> 0.97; 32.9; 34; 33.8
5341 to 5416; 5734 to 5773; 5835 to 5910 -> -2.16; 32.8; 31.8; 32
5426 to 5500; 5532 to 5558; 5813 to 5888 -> -0.85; 32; 33.5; 32.3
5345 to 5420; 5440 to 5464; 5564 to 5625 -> 0.17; 32.8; 32.2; 32.6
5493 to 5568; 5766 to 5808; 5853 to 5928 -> -2.31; 32.5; 31.7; 31.9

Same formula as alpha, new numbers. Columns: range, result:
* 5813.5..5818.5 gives 34.2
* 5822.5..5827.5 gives 34.6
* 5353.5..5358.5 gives 36.1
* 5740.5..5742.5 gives 32.7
